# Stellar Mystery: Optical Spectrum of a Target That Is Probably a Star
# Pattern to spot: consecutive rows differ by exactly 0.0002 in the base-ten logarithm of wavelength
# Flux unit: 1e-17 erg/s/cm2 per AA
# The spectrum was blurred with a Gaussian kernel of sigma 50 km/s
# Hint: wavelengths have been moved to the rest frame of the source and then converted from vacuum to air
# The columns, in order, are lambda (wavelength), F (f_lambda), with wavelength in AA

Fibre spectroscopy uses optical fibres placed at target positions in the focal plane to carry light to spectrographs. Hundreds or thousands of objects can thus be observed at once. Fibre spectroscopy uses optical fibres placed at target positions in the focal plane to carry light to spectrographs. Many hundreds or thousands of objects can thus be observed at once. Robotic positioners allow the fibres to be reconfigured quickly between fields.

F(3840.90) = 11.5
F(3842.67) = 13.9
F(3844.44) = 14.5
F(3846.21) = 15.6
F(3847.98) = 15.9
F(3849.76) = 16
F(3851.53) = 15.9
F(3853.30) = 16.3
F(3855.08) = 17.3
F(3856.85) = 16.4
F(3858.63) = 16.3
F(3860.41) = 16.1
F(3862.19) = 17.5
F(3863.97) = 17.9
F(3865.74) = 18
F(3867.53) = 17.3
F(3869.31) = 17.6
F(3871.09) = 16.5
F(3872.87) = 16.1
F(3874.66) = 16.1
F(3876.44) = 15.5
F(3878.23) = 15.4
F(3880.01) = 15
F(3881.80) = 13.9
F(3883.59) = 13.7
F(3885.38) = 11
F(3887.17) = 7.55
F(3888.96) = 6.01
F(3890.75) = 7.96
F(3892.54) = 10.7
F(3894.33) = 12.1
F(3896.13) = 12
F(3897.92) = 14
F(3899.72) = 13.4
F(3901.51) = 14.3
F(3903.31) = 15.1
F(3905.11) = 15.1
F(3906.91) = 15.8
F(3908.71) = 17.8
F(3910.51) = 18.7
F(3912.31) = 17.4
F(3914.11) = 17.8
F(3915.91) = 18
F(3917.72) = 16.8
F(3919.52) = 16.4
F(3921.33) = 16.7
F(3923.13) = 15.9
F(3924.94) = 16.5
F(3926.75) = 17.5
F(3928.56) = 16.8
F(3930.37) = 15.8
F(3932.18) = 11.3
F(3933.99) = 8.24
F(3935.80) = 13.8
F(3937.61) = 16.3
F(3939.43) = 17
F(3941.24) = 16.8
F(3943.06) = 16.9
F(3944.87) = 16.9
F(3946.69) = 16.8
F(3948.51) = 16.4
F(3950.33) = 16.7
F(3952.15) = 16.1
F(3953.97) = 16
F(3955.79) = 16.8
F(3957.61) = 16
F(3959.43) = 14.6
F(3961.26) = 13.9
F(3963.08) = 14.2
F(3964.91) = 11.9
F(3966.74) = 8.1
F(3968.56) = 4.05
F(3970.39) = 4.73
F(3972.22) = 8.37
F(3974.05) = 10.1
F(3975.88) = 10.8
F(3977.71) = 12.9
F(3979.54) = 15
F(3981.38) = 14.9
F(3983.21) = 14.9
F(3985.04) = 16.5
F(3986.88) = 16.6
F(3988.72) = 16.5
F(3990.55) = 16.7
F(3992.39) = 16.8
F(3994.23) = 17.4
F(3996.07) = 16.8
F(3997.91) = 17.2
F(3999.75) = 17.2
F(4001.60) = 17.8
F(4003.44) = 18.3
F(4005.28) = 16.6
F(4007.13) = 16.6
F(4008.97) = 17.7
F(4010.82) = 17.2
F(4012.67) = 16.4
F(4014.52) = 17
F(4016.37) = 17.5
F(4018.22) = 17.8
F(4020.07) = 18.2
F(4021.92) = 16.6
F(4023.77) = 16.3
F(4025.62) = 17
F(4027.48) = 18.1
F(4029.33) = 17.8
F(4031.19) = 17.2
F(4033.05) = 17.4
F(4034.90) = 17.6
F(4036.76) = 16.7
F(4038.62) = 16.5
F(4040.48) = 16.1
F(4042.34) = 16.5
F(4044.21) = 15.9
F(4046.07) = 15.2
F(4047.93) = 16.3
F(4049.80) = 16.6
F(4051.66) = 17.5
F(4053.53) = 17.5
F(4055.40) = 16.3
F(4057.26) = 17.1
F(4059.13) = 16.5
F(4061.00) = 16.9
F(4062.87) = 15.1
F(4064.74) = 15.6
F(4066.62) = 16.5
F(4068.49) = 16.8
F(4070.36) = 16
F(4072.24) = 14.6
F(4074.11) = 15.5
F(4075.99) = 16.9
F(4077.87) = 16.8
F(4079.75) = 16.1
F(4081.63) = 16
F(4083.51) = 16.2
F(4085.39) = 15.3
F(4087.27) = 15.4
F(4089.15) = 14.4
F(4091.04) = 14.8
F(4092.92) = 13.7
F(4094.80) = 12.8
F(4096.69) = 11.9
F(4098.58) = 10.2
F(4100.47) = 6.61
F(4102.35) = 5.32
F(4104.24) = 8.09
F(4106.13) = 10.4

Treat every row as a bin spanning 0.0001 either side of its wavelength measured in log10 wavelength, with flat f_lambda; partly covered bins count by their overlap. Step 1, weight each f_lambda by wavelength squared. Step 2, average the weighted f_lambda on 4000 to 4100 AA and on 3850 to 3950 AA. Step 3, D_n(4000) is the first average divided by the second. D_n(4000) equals 1.15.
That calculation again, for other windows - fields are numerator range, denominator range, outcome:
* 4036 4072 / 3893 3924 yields 1.12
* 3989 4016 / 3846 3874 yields 1.10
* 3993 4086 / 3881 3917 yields 1.32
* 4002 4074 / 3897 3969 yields 1.16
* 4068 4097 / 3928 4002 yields 1.12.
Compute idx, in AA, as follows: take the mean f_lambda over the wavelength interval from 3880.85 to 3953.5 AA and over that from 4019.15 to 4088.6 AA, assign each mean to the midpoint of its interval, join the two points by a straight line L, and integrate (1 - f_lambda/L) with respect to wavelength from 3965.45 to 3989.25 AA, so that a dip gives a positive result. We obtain 5.8 AA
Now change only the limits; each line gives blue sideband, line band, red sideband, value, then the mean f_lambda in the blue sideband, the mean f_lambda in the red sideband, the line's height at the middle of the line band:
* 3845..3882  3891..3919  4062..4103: 1.4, 16.3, 14.3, 15.9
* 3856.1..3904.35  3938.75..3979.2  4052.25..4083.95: 4.3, 14.2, 16.3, 15.1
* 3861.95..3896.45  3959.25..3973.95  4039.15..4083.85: 5.1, 13.8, 16.3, 15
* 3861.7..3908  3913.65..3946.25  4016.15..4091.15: -2.6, 14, 16.5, 14.7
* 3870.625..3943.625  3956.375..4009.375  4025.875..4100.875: 3.3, 14.6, 15.7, 15.2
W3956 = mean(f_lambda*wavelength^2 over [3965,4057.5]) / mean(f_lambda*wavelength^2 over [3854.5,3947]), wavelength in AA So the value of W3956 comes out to 1.09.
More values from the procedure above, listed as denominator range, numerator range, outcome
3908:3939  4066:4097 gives 1.04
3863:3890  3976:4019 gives 1.21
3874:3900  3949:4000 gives 1.20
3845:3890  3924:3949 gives 1.06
